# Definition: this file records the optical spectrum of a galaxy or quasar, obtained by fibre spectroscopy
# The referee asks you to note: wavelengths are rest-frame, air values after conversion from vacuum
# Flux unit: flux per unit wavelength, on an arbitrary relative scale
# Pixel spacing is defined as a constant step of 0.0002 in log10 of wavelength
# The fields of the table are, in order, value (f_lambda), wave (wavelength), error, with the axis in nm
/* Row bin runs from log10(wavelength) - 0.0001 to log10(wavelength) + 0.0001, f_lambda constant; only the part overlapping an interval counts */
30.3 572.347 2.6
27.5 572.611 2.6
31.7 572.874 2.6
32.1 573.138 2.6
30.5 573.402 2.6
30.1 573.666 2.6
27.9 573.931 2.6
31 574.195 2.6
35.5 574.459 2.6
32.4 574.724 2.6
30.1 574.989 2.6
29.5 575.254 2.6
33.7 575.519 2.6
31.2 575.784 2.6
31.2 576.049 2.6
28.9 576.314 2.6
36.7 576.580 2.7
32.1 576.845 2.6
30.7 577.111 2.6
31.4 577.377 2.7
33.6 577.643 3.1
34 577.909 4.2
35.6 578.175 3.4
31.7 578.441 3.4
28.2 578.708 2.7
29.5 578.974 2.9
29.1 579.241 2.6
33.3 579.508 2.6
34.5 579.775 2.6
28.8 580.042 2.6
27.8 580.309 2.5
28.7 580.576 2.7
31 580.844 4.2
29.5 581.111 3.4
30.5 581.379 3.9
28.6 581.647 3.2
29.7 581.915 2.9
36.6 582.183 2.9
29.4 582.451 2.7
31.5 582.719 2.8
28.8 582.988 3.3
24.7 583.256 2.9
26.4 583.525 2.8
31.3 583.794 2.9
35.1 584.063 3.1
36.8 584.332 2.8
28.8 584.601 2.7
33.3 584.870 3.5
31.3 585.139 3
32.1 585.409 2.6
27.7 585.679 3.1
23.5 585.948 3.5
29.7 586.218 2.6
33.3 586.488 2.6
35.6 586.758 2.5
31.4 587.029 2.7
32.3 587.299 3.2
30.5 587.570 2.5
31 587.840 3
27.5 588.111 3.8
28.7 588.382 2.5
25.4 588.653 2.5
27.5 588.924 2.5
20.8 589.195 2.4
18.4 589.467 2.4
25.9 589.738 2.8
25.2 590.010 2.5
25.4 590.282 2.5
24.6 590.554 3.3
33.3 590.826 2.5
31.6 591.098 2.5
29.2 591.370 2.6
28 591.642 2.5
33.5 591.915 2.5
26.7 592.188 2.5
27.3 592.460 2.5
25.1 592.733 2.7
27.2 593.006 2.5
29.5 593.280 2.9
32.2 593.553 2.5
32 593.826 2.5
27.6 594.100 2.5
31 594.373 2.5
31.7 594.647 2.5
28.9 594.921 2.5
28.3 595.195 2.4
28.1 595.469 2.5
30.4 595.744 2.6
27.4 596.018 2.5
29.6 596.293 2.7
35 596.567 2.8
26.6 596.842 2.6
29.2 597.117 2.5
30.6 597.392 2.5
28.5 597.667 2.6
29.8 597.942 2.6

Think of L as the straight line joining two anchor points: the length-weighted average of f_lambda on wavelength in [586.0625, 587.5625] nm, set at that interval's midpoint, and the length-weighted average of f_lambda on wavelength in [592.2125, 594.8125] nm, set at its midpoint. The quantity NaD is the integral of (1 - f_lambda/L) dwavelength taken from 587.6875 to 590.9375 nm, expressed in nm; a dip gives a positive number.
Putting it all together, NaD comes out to 0.52 nm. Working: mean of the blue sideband 32.2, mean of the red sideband 29.2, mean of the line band 26.1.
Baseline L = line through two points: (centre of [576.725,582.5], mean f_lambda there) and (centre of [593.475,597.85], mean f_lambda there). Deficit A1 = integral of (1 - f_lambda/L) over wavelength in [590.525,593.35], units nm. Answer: 0.116 nm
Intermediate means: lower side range 31.1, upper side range 29.8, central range 28.9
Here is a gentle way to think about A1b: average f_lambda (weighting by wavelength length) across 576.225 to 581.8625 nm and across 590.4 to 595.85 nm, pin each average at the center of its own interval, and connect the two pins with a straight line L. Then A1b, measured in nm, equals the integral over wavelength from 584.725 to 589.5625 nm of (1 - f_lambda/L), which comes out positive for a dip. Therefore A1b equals 0.18 nm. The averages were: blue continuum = 31.1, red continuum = 29.3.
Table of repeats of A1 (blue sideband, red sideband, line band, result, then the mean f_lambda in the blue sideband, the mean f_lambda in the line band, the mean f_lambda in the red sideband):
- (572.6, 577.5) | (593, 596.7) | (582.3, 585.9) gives 0.039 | 31.4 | 30.4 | 30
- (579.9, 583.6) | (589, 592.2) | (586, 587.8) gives -0.238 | 29.5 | 31.7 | 26.9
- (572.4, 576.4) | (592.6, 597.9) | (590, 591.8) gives 0.077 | 30.9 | 28.5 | 29.4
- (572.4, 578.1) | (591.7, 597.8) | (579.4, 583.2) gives 0.048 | 31.5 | 30.5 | 29.4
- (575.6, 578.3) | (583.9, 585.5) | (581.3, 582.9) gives 0.087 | 32.6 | 31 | 32.9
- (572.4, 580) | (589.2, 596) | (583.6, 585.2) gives -0.146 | 31.5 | 32.6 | 28.2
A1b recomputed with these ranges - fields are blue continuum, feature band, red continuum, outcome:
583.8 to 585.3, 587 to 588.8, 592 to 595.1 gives 0.119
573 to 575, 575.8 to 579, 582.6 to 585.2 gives -0.095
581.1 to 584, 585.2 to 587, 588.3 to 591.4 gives -0.151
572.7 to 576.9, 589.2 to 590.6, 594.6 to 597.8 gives 0.302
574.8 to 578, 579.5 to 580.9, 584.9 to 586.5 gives 0.024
